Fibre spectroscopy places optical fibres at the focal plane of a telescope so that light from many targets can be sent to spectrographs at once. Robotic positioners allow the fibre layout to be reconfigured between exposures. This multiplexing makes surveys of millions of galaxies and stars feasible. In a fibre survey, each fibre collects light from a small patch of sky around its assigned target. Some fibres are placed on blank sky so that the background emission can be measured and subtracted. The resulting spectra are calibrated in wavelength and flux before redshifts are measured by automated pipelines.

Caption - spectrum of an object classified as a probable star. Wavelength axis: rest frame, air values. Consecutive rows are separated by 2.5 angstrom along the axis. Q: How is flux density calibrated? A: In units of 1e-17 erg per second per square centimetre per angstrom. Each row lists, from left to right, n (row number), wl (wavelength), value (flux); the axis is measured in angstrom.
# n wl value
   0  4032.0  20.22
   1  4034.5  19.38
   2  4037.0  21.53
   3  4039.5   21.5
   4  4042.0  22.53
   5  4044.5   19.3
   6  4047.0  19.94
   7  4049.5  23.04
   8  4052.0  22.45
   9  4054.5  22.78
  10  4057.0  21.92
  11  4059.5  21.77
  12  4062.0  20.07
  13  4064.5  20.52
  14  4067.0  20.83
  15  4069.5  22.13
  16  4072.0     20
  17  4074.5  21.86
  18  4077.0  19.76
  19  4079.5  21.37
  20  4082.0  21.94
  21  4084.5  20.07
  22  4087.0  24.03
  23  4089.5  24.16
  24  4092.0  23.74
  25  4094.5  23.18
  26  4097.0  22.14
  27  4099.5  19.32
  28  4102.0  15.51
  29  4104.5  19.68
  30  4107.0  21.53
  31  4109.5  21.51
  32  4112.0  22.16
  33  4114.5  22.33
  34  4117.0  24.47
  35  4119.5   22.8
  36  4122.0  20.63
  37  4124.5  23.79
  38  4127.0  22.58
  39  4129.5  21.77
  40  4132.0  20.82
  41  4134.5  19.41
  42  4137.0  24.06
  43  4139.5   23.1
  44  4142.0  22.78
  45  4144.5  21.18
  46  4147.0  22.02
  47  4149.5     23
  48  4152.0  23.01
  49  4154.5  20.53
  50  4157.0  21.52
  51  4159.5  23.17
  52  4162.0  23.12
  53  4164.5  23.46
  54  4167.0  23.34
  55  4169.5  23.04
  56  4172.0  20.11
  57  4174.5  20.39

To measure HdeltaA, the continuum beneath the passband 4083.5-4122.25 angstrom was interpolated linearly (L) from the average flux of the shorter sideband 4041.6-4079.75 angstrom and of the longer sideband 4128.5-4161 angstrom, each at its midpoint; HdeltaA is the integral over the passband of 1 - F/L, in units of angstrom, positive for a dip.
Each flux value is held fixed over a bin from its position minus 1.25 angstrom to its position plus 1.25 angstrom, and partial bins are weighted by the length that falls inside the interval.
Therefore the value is -0.2 angstrom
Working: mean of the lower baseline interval 21.2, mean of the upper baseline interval 22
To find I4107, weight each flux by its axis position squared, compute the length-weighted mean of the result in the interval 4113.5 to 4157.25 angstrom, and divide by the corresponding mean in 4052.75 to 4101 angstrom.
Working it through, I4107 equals 1.1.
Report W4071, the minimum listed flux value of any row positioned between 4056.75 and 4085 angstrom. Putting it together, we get 19.76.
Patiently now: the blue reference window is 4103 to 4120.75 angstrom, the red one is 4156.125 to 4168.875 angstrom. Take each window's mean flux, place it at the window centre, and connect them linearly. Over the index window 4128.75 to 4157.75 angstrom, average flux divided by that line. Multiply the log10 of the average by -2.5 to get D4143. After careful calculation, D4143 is 0.032 mag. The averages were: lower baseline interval 22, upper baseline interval 23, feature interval 21.9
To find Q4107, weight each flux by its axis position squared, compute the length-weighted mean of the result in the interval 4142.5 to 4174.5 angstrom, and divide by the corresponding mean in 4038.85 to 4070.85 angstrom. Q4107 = 1.09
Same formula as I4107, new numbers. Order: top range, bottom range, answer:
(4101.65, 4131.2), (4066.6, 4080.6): 1.06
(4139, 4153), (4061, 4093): 1.08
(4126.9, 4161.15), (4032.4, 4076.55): 1.09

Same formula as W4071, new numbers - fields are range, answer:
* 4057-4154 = 15.51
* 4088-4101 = 19.32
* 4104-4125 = 19.68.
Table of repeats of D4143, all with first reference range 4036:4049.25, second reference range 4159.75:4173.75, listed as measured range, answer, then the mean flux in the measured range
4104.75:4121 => -0.016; 22.3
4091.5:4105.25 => 0.067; 20.5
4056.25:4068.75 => 0.016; 21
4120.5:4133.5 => 0.011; 21.9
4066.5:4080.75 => 0.024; 21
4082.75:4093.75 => -0.064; 23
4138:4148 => -0.001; 22.3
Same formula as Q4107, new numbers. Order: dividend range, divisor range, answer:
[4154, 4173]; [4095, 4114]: 1.13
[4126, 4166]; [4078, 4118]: 1.05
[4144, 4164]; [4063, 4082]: 1.10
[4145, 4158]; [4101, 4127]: 1.04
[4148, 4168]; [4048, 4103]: 1.10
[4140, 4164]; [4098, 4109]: 1.19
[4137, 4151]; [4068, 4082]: 1.11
